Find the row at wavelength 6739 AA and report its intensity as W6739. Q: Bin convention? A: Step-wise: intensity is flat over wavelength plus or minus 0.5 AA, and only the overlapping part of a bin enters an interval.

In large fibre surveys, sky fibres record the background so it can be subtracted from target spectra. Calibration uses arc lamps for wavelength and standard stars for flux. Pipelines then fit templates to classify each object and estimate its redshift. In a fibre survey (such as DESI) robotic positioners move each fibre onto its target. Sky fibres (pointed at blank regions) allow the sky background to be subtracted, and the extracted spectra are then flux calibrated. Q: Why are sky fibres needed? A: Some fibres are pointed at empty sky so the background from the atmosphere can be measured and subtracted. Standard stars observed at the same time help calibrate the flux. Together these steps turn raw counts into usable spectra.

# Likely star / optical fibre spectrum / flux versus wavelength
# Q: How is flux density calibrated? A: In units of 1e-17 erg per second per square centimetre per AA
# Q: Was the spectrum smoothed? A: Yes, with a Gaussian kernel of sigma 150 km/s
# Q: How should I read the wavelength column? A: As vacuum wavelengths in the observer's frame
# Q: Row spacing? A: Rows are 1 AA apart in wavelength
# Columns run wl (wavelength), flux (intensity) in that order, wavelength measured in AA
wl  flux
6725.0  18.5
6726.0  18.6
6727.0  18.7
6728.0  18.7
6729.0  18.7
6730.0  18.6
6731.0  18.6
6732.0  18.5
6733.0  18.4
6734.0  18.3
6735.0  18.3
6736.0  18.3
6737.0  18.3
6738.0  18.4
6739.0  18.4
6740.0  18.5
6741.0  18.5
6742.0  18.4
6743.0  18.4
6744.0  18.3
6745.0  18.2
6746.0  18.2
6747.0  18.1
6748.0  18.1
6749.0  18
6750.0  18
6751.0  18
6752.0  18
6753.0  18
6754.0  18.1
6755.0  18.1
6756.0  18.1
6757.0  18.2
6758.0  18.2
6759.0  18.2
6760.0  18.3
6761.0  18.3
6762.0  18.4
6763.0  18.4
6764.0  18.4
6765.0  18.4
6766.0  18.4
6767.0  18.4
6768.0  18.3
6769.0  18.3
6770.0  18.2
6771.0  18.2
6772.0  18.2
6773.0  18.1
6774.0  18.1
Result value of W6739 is 18.4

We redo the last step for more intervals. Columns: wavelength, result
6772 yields 18.2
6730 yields 18.6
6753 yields 18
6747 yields 18.1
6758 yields 18.2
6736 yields 18.3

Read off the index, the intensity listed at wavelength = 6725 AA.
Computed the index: 18.5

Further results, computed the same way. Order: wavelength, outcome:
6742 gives 18.4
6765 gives 18.4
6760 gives 18.3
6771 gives 18.2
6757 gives 18.2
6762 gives 18.4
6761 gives 18.3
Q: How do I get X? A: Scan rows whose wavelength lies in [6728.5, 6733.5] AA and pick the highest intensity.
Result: 18.7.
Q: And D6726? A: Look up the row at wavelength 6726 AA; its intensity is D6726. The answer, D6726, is 18.6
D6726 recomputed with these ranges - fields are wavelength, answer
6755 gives 18.1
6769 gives 18.3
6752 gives 18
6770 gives 18.2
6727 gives 18.7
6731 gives 18.6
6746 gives 18.2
